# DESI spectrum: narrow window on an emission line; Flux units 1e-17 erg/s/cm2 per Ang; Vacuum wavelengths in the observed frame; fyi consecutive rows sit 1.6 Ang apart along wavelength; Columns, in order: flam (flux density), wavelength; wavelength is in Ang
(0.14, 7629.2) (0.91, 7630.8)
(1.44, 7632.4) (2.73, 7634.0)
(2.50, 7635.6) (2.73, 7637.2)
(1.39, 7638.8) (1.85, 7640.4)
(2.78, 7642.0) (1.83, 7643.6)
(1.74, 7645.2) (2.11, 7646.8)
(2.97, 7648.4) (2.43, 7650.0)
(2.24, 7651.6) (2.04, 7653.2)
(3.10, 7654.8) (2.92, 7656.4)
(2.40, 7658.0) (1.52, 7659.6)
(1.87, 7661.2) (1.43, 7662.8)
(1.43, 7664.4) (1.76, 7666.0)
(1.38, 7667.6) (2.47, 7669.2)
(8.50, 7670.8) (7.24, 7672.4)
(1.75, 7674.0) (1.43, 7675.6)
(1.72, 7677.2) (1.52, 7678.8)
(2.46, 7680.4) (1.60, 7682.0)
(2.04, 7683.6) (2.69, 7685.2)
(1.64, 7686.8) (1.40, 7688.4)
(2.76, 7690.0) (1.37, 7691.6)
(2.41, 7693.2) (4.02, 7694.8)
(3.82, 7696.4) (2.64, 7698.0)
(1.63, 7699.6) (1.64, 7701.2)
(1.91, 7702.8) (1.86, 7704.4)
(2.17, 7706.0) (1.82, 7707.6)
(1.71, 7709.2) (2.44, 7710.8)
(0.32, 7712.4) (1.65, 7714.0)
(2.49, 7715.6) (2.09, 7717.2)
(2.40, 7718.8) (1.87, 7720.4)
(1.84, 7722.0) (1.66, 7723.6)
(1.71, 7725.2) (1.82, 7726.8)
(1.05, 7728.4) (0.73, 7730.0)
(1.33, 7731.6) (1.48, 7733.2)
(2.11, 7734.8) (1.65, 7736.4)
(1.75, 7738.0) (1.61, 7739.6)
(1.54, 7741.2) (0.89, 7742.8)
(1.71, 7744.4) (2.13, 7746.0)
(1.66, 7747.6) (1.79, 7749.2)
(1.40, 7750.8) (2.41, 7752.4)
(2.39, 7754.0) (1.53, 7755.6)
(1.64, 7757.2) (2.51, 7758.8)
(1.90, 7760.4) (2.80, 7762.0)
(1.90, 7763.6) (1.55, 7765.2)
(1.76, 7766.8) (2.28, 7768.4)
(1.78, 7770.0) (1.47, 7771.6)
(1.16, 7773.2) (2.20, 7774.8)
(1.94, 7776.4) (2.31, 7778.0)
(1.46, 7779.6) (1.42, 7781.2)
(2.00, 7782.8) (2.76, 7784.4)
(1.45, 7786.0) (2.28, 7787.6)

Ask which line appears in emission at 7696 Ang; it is [N II] 6583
